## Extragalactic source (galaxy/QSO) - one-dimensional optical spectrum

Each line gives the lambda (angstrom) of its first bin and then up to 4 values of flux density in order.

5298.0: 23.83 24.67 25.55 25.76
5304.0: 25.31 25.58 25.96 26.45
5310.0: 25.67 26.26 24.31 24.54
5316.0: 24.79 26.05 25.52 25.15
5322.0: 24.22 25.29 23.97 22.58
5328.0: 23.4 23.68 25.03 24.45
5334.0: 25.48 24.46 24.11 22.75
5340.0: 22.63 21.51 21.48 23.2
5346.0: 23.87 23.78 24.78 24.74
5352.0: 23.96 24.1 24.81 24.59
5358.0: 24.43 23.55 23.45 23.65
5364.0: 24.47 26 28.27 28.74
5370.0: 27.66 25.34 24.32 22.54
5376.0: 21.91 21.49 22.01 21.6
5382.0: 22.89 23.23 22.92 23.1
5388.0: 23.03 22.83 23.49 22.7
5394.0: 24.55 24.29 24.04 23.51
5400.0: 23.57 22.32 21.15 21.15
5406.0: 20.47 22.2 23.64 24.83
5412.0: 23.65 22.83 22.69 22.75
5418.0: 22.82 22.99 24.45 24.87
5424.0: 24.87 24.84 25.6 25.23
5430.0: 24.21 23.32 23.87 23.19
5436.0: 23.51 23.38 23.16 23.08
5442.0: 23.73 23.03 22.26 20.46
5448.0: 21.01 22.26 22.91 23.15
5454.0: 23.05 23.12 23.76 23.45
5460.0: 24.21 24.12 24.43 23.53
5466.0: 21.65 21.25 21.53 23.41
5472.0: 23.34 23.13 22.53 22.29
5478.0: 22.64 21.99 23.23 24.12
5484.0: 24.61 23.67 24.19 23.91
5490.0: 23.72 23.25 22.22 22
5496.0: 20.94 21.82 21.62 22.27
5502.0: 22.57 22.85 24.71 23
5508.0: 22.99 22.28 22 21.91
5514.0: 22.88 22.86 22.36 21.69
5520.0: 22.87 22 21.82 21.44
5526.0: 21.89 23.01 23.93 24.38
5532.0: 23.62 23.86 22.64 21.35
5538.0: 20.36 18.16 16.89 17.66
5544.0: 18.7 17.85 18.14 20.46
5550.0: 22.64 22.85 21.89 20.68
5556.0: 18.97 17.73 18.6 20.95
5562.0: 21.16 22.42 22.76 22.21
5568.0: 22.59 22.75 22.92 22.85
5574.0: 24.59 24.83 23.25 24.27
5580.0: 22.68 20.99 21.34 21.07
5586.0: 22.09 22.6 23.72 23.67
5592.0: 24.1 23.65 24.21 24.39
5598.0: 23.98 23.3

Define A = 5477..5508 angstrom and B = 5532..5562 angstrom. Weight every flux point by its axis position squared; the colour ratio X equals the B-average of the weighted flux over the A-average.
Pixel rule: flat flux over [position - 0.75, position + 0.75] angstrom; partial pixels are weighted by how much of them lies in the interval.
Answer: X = 0.89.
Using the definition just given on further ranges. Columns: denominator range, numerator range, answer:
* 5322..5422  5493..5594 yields 0.99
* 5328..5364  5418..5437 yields 1.04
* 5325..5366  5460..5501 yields 1.01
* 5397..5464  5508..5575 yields 0.96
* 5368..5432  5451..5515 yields 1.01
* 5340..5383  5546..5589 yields 0.98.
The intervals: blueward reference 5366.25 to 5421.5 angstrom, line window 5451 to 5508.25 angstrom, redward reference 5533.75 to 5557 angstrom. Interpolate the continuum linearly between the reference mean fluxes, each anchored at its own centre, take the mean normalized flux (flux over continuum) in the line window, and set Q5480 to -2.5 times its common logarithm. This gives -0.07 mag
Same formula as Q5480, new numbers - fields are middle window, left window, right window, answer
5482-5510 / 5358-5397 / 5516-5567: -0.05 mag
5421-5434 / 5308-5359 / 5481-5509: -0.05 mag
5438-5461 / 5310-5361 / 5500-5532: 0.02 mag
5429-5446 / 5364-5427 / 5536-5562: -0.04 mag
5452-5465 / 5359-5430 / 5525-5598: -0.03 mag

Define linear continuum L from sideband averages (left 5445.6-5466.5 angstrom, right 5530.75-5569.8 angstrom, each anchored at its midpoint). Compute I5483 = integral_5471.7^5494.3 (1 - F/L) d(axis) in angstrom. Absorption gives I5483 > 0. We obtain -0.9 angstrom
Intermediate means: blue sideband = 22.9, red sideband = 20.7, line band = 23.2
